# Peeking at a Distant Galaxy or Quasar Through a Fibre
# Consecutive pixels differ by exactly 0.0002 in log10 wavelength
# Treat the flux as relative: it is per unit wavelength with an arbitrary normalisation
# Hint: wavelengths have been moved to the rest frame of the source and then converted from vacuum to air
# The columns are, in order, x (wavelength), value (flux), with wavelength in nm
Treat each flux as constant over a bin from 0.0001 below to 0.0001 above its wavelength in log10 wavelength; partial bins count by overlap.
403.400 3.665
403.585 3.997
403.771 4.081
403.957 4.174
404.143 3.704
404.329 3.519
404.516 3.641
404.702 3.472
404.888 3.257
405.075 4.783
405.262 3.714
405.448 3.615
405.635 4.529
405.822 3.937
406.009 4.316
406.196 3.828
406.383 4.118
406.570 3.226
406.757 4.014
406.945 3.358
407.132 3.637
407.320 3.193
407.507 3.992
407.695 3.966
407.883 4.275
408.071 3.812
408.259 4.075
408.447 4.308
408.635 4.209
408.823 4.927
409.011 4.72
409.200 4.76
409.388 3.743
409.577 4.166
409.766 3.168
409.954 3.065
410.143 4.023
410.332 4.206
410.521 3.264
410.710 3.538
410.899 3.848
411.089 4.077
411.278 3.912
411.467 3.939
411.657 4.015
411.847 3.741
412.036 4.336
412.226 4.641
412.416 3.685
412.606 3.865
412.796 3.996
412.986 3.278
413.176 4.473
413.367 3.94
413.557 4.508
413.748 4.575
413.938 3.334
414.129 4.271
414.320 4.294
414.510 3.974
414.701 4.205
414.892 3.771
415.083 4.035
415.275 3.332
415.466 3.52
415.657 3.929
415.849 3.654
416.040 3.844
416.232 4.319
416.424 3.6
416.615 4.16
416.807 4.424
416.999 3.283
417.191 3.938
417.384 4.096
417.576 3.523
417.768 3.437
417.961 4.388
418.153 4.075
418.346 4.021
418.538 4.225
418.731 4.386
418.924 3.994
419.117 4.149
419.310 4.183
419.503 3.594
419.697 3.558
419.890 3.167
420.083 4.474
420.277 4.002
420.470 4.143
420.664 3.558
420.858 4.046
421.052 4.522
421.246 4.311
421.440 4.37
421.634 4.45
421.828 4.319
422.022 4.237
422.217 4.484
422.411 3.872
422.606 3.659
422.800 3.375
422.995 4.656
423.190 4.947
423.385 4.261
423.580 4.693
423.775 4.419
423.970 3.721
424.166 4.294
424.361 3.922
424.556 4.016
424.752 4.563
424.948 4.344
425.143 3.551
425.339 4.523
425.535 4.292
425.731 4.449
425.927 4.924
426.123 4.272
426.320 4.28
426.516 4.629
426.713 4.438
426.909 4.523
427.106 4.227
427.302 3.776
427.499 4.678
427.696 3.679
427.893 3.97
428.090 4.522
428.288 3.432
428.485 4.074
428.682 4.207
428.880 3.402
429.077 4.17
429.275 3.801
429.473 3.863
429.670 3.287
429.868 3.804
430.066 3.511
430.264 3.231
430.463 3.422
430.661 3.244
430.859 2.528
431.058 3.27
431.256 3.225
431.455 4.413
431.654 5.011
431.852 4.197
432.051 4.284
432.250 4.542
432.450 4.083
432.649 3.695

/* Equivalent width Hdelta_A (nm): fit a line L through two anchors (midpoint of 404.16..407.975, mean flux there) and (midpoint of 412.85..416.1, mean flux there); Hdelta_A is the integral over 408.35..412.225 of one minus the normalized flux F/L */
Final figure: -0.14 nm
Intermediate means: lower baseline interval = 3.82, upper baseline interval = 3.94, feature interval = 4.01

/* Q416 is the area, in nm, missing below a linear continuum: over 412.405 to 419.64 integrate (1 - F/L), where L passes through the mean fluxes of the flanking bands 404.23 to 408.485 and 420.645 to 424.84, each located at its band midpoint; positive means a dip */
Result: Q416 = 0.20 nm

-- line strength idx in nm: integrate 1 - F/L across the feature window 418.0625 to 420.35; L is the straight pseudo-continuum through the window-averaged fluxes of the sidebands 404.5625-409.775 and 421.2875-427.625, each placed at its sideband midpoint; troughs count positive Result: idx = 0.113 nm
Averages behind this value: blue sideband 3.98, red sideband 4.28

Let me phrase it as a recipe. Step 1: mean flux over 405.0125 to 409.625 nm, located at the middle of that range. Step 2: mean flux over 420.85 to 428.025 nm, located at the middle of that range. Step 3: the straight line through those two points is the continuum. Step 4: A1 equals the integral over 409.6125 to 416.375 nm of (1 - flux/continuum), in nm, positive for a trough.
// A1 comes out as 0.352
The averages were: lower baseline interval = 4.04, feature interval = 3.9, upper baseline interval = 4.27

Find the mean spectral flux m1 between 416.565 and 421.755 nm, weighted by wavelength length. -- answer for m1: 4.02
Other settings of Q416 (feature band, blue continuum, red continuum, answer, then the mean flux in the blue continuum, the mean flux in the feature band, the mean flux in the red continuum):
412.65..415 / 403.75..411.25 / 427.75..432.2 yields -0.11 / 3.9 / 4.05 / 3.77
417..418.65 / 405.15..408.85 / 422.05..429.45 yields 0.06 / 3.94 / 3.93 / 4.19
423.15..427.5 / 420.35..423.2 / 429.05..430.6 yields -0.45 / 4.17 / 4.32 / 3.6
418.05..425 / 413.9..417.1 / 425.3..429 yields -0.13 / 3.89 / 4.14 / 4.22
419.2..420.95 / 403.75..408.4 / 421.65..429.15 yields 0.11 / 3.85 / 3.86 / 4.21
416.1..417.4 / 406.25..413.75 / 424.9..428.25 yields 0.04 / 3.96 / 3.96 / 4.28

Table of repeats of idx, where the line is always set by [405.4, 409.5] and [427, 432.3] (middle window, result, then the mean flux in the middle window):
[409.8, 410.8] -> 0.103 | 3.59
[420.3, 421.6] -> -0.083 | 4.16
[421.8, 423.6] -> -0.153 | 4.23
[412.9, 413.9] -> -0.034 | 4.12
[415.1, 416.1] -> 0.071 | 3.68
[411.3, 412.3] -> -0.029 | 4.11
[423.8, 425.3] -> -0.082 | 4.09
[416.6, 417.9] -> 0.037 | 3.83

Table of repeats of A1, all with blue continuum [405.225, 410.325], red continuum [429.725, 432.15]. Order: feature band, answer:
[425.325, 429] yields -0.49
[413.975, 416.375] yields -0.03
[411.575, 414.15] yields -0.10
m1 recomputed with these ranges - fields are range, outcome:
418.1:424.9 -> 4.14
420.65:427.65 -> 4.27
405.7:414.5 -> 3.97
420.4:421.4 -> 4.13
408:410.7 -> 4.02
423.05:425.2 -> 4.27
